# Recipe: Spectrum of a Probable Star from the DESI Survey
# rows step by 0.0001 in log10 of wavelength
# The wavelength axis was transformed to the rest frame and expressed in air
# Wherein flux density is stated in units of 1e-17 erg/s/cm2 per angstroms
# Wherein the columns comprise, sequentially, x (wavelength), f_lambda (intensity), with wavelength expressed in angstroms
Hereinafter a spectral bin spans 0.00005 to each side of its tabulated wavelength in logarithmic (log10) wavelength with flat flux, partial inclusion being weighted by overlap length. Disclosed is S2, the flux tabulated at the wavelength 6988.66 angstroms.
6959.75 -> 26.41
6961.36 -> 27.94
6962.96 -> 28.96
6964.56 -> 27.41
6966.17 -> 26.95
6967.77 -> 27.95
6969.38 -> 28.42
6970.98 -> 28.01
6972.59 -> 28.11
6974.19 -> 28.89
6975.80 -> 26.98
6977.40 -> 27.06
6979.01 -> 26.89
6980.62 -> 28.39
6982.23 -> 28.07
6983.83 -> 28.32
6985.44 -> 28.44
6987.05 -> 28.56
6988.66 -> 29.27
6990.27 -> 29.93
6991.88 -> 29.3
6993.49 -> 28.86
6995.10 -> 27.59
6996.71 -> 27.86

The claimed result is 29.27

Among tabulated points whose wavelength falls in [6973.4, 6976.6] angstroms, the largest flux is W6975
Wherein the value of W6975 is 28.89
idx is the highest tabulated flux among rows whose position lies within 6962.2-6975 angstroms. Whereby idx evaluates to 28.96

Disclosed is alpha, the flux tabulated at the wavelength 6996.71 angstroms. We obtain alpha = 27.86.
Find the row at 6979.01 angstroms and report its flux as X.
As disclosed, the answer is 26.89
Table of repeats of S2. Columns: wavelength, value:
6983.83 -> 28.32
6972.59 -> 28.11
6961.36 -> 27.94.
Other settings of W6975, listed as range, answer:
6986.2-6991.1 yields 29.93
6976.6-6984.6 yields 28.39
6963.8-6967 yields 27.41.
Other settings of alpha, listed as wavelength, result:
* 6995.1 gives 27.59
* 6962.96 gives 28.96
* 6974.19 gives 28.89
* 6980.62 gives 28.39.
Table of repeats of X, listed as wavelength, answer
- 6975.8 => 26.98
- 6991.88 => 29.3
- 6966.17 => 26.95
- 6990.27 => 29.93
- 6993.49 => 28.86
